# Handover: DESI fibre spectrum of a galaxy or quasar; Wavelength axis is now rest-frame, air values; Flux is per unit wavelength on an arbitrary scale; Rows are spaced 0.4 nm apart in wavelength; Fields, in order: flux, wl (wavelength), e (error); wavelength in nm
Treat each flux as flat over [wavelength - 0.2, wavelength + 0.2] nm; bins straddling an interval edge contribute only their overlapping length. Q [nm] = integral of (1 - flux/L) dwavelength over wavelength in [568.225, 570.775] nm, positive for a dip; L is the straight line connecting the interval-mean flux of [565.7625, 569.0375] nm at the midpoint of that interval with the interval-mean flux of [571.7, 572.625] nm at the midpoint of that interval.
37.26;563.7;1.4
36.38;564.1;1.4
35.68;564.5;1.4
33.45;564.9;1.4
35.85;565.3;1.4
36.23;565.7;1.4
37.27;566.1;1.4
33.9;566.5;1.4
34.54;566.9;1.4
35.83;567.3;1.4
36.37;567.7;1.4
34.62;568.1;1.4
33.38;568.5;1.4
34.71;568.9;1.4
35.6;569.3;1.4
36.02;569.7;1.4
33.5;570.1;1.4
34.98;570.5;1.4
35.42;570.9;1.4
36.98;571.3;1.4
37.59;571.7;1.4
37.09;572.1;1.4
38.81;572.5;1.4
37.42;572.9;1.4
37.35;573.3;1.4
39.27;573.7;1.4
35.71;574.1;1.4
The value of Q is 0.11 nm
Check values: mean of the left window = 35.1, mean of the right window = 37.8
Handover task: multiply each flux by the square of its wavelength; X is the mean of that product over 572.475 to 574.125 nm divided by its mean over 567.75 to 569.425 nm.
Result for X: 1.1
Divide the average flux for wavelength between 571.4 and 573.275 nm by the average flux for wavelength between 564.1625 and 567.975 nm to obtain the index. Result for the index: 1.06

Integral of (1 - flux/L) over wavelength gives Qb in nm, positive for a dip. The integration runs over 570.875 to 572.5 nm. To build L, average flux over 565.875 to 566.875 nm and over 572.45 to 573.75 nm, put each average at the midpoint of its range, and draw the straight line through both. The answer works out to 0.01 nm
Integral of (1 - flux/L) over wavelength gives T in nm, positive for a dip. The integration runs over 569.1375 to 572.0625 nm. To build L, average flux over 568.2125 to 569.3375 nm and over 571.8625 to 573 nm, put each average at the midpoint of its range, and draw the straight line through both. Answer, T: 0.02 nm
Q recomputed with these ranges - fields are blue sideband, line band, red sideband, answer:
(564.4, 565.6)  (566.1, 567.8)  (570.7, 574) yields 0.016 nm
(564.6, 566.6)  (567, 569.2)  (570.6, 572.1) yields 0.058 nm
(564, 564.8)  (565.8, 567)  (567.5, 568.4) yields 0.002 nm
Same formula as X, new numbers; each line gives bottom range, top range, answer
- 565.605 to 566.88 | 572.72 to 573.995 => 1.09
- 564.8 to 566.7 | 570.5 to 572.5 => 1.06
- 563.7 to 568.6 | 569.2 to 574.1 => 1.06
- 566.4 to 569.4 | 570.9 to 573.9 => 1.10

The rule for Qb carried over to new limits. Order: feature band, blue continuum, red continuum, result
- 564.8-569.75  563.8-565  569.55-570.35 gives -0.02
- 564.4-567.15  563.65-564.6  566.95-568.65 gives 0.04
